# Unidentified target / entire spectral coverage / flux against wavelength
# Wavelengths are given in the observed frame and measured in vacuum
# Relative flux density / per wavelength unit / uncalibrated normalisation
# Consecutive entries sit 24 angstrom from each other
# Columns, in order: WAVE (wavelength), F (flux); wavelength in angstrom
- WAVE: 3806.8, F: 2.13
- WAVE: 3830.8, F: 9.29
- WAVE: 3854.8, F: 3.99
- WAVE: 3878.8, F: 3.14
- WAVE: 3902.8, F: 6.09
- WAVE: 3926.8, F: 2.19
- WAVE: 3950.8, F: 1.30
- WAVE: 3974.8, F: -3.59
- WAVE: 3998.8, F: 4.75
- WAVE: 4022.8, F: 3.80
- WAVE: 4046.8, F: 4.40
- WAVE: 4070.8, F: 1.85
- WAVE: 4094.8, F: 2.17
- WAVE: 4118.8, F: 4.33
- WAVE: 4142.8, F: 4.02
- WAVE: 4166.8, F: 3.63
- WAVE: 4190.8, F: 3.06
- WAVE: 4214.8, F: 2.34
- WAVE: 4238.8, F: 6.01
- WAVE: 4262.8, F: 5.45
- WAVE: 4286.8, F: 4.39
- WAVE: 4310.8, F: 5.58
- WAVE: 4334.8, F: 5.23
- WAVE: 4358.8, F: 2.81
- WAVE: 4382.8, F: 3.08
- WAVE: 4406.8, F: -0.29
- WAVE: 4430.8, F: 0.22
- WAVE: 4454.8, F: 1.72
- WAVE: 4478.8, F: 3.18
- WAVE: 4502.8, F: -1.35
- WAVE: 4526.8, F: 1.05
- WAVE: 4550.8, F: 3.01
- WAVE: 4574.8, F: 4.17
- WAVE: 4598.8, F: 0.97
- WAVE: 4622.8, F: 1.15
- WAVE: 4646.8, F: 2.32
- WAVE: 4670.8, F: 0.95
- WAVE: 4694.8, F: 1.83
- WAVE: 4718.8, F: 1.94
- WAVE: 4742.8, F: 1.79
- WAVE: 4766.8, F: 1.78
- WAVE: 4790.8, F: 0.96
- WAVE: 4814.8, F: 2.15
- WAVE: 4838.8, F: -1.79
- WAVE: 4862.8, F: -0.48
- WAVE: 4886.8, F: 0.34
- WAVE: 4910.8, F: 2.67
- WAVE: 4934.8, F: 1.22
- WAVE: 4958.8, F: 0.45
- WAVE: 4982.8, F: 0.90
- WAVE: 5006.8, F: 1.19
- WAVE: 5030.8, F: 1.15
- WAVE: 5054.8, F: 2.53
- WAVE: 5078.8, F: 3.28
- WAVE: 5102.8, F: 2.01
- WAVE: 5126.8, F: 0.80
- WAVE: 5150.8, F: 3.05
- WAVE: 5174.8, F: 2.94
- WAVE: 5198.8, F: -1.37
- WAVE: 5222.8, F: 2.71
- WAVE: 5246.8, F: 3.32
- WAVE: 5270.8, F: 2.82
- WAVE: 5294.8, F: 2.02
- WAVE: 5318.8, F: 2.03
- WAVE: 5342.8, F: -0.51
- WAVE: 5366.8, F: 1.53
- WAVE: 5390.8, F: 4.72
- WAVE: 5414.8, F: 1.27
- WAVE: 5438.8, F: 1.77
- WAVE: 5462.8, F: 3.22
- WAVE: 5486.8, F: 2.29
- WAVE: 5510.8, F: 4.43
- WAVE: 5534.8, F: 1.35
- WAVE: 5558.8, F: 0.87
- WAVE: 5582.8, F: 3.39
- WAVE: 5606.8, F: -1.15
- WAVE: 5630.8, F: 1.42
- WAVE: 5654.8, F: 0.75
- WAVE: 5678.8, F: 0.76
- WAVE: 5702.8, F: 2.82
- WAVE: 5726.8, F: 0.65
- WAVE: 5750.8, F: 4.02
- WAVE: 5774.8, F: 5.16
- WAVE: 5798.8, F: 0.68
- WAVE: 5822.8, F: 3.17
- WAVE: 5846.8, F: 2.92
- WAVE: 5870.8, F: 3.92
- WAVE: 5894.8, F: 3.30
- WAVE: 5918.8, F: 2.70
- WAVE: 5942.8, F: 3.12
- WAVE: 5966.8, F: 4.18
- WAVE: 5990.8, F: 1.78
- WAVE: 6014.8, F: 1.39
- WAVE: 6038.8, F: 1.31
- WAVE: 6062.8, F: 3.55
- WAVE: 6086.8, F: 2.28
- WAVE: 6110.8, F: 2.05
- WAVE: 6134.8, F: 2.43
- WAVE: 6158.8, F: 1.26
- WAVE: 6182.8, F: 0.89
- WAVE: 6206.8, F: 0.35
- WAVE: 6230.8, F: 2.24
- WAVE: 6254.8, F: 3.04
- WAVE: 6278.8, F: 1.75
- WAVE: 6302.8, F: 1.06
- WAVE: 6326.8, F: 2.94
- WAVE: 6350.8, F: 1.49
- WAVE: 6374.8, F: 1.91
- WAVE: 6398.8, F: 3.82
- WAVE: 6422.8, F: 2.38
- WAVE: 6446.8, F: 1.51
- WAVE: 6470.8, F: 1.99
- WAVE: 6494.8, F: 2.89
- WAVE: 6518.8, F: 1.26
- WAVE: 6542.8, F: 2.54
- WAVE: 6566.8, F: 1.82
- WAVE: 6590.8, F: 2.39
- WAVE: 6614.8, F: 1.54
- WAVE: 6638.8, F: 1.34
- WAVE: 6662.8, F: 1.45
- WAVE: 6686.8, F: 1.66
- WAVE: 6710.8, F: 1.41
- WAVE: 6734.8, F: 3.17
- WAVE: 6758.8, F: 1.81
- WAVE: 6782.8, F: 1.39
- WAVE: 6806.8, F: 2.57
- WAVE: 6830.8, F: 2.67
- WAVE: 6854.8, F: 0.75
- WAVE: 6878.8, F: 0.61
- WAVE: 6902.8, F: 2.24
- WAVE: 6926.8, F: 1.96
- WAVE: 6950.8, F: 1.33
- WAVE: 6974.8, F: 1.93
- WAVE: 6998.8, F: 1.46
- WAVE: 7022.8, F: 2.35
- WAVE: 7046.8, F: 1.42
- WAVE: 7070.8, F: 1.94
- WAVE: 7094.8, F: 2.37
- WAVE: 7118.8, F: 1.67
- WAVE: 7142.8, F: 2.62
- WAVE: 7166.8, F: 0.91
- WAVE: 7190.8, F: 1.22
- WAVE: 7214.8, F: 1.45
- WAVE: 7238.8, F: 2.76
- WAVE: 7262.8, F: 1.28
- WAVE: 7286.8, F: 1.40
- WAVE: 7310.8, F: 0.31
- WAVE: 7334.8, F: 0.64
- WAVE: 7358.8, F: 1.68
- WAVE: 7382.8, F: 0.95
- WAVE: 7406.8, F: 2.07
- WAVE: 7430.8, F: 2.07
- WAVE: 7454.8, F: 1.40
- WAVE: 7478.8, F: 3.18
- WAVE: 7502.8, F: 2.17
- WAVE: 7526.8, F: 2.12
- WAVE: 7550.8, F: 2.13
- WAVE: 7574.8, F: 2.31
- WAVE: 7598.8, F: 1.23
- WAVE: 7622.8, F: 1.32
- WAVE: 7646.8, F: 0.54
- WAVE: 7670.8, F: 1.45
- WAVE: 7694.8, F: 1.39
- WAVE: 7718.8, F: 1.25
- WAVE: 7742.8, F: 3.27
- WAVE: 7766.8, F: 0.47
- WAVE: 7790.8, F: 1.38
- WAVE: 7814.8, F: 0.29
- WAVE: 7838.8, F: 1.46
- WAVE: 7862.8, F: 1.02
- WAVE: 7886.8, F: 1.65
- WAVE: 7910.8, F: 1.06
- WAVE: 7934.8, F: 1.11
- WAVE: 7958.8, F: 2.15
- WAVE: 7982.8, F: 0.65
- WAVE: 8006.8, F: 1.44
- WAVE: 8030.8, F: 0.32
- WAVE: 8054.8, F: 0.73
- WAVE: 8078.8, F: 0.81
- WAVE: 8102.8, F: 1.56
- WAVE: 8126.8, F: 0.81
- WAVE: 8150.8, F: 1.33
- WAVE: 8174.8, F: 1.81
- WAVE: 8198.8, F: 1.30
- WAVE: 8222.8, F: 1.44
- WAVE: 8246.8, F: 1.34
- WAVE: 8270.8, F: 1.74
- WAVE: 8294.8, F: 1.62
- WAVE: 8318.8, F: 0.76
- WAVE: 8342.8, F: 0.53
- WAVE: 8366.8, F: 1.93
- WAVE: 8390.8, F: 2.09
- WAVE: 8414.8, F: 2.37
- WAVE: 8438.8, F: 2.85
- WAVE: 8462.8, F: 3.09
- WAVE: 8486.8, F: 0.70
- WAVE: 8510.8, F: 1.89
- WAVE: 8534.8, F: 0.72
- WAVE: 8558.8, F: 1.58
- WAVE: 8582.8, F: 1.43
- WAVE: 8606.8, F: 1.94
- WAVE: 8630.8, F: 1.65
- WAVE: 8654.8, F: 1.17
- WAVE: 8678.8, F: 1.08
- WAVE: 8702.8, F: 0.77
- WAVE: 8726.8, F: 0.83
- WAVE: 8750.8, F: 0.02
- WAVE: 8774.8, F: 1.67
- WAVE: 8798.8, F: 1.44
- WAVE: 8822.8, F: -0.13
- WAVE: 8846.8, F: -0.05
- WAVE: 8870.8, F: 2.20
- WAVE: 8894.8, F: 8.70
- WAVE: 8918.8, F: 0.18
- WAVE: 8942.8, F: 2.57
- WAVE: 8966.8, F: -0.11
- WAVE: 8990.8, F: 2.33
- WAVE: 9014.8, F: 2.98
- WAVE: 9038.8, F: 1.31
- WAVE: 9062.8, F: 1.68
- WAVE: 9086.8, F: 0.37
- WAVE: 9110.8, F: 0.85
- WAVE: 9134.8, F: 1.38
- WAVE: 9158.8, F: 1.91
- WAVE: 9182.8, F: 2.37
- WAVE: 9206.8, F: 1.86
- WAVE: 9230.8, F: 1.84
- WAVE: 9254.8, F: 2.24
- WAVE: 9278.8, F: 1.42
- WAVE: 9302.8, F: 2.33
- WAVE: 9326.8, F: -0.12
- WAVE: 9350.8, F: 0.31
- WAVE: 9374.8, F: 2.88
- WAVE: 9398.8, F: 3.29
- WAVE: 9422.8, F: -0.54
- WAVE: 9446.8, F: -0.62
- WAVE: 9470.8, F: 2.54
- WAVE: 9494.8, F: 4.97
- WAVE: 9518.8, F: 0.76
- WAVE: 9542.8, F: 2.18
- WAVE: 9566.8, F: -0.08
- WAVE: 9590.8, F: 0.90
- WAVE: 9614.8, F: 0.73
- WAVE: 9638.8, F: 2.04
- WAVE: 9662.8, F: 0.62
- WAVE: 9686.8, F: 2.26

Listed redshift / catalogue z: 1.39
